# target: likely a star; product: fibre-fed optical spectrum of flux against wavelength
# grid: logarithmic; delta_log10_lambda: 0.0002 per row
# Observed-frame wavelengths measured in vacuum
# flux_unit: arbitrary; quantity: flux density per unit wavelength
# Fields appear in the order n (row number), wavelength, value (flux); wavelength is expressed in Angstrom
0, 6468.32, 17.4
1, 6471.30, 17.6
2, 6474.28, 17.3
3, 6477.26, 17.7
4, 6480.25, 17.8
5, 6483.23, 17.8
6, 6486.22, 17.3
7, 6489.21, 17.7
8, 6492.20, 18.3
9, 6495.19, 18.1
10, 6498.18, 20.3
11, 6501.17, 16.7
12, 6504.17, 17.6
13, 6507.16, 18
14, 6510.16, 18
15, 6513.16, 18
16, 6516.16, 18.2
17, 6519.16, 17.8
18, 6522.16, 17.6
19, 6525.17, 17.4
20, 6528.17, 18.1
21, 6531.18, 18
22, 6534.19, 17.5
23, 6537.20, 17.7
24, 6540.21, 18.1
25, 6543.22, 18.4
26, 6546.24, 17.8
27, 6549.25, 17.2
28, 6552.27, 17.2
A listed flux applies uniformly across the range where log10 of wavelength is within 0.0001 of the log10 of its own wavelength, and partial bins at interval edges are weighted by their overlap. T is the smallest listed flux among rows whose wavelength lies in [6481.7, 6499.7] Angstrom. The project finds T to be 17.3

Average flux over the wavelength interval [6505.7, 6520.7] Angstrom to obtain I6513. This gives 18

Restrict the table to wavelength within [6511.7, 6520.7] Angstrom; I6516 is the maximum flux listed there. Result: 18.2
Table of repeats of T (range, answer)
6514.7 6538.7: 17.4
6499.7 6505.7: 16.7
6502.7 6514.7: 17.6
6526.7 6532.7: 18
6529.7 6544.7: 17.5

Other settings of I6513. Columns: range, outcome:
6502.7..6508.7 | 17.8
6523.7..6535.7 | 17.8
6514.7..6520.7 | 18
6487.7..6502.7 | 18.2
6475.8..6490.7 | 17.7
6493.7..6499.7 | 19.2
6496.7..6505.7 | 18.2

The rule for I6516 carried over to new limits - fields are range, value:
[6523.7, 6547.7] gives 18.4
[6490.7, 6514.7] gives 20.3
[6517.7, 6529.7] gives 18.1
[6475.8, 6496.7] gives 18.3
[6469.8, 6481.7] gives 17.8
